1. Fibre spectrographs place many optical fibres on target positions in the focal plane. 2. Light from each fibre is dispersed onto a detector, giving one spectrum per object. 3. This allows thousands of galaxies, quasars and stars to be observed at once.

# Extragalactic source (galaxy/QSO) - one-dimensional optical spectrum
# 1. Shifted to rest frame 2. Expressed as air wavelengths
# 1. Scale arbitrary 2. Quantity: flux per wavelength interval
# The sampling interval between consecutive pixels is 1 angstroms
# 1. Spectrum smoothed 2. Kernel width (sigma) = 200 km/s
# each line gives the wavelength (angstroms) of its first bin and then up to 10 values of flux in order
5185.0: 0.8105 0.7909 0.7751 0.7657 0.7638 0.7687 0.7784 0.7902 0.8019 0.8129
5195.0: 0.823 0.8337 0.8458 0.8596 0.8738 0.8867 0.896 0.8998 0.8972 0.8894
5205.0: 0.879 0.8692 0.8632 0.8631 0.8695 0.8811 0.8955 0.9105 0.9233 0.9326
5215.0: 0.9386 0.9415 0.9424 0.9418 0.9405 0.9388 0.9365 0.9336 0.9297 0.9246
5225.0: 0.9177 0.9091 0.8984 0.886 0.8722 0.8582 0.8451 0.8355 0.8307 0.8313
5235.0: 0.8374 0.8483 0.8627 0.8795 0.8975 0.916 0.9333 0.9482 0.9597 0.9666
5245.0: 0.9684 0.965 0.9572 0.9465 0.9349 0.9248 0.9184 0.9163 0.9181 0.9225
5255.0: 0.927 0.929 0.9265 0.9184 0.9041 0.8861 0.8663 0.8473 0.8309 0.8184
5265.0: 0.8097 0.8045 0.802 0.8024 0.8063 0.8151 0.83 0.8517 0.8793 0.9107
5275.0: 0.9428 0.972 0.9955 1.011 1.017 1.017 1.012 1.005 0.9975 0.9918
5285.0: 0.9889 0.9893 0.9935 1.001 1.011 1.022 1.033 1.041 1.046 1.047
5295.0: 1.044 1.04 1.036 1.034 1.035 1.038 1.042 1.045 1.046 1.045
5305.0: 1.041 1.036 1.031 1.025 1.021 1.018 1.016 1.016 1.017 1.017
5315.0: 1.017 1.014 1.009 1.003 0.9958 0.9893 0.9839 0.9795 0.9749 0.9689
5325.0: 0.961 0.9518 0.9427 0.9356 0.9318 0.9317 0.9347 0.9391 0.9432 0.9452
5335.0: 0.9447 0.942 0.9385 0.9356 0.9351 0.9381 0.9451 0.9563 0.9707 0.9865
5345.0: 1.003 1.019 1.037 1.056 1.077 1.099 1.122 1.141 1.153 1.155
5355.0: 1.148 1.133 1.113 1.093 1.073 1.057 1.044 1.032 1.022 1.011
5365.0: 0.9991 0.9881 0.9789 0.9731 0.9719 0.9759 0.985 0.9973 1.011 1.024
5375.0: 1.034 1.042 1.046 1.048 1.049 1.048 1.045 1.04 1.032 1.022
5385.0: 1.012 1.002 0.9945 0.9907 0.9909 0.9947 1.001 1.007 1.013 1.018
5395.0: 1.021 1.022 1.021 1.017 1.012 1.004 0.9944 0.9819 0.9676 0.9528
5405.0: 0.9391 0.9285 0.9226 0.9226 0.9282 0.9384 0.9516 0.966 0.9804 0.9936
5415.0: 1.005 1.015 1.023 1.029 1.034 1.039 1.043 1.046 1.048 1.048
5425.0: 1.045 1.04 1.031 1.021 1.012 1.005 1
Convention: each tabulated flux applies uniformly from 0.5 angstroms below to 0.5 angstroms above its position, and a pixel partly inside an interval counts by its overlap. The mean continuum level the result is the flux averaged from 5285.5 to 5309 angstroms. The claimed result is 1.03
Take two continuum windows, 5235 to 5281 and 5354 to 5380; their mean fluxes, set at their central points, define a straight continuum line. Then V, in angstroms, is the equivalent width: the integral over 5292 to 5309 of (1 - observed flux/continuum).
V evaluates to -1.5 angstroms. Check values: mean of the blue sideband 0.905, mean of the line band 1.04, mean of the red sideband 1.04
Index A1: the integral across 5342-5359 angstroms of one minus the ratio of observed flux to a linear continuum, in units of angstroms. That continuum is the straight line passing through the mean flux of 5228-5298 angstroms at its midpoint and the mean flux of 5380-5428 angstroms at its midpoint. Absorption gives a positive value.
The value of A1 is -1.8 angstroms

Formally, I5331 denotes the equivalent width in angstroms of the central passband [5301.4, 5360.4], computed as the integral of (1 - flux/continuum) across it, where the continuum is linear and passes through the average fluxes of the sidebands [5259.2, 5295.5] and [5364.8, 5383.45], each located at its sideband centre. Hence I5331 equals -1.9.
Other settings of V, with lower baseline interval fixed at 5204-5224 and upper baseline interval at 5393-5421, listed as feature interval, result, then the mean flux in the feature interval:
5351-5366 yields -1.8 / 1.08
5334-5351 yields -0.5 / 0.989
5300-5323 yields -1.6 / 1.02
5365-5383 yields -0.7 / 1.02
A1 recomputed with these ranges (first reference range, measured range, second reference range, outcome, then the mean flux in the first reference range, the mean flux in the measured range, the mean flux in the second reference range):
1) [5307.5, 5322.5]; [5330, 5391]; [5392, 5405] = -0.9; 1.01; 1.02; 1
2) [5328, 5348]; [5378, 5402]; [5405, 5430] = -0.7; 0.959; 1.02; 0.999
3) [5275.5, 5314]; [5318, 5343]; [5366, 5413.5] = 1.4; 1.02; 0.953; 0.996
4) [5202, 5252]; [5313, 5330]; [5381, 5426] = -0.4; 0.906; 0.979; 1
